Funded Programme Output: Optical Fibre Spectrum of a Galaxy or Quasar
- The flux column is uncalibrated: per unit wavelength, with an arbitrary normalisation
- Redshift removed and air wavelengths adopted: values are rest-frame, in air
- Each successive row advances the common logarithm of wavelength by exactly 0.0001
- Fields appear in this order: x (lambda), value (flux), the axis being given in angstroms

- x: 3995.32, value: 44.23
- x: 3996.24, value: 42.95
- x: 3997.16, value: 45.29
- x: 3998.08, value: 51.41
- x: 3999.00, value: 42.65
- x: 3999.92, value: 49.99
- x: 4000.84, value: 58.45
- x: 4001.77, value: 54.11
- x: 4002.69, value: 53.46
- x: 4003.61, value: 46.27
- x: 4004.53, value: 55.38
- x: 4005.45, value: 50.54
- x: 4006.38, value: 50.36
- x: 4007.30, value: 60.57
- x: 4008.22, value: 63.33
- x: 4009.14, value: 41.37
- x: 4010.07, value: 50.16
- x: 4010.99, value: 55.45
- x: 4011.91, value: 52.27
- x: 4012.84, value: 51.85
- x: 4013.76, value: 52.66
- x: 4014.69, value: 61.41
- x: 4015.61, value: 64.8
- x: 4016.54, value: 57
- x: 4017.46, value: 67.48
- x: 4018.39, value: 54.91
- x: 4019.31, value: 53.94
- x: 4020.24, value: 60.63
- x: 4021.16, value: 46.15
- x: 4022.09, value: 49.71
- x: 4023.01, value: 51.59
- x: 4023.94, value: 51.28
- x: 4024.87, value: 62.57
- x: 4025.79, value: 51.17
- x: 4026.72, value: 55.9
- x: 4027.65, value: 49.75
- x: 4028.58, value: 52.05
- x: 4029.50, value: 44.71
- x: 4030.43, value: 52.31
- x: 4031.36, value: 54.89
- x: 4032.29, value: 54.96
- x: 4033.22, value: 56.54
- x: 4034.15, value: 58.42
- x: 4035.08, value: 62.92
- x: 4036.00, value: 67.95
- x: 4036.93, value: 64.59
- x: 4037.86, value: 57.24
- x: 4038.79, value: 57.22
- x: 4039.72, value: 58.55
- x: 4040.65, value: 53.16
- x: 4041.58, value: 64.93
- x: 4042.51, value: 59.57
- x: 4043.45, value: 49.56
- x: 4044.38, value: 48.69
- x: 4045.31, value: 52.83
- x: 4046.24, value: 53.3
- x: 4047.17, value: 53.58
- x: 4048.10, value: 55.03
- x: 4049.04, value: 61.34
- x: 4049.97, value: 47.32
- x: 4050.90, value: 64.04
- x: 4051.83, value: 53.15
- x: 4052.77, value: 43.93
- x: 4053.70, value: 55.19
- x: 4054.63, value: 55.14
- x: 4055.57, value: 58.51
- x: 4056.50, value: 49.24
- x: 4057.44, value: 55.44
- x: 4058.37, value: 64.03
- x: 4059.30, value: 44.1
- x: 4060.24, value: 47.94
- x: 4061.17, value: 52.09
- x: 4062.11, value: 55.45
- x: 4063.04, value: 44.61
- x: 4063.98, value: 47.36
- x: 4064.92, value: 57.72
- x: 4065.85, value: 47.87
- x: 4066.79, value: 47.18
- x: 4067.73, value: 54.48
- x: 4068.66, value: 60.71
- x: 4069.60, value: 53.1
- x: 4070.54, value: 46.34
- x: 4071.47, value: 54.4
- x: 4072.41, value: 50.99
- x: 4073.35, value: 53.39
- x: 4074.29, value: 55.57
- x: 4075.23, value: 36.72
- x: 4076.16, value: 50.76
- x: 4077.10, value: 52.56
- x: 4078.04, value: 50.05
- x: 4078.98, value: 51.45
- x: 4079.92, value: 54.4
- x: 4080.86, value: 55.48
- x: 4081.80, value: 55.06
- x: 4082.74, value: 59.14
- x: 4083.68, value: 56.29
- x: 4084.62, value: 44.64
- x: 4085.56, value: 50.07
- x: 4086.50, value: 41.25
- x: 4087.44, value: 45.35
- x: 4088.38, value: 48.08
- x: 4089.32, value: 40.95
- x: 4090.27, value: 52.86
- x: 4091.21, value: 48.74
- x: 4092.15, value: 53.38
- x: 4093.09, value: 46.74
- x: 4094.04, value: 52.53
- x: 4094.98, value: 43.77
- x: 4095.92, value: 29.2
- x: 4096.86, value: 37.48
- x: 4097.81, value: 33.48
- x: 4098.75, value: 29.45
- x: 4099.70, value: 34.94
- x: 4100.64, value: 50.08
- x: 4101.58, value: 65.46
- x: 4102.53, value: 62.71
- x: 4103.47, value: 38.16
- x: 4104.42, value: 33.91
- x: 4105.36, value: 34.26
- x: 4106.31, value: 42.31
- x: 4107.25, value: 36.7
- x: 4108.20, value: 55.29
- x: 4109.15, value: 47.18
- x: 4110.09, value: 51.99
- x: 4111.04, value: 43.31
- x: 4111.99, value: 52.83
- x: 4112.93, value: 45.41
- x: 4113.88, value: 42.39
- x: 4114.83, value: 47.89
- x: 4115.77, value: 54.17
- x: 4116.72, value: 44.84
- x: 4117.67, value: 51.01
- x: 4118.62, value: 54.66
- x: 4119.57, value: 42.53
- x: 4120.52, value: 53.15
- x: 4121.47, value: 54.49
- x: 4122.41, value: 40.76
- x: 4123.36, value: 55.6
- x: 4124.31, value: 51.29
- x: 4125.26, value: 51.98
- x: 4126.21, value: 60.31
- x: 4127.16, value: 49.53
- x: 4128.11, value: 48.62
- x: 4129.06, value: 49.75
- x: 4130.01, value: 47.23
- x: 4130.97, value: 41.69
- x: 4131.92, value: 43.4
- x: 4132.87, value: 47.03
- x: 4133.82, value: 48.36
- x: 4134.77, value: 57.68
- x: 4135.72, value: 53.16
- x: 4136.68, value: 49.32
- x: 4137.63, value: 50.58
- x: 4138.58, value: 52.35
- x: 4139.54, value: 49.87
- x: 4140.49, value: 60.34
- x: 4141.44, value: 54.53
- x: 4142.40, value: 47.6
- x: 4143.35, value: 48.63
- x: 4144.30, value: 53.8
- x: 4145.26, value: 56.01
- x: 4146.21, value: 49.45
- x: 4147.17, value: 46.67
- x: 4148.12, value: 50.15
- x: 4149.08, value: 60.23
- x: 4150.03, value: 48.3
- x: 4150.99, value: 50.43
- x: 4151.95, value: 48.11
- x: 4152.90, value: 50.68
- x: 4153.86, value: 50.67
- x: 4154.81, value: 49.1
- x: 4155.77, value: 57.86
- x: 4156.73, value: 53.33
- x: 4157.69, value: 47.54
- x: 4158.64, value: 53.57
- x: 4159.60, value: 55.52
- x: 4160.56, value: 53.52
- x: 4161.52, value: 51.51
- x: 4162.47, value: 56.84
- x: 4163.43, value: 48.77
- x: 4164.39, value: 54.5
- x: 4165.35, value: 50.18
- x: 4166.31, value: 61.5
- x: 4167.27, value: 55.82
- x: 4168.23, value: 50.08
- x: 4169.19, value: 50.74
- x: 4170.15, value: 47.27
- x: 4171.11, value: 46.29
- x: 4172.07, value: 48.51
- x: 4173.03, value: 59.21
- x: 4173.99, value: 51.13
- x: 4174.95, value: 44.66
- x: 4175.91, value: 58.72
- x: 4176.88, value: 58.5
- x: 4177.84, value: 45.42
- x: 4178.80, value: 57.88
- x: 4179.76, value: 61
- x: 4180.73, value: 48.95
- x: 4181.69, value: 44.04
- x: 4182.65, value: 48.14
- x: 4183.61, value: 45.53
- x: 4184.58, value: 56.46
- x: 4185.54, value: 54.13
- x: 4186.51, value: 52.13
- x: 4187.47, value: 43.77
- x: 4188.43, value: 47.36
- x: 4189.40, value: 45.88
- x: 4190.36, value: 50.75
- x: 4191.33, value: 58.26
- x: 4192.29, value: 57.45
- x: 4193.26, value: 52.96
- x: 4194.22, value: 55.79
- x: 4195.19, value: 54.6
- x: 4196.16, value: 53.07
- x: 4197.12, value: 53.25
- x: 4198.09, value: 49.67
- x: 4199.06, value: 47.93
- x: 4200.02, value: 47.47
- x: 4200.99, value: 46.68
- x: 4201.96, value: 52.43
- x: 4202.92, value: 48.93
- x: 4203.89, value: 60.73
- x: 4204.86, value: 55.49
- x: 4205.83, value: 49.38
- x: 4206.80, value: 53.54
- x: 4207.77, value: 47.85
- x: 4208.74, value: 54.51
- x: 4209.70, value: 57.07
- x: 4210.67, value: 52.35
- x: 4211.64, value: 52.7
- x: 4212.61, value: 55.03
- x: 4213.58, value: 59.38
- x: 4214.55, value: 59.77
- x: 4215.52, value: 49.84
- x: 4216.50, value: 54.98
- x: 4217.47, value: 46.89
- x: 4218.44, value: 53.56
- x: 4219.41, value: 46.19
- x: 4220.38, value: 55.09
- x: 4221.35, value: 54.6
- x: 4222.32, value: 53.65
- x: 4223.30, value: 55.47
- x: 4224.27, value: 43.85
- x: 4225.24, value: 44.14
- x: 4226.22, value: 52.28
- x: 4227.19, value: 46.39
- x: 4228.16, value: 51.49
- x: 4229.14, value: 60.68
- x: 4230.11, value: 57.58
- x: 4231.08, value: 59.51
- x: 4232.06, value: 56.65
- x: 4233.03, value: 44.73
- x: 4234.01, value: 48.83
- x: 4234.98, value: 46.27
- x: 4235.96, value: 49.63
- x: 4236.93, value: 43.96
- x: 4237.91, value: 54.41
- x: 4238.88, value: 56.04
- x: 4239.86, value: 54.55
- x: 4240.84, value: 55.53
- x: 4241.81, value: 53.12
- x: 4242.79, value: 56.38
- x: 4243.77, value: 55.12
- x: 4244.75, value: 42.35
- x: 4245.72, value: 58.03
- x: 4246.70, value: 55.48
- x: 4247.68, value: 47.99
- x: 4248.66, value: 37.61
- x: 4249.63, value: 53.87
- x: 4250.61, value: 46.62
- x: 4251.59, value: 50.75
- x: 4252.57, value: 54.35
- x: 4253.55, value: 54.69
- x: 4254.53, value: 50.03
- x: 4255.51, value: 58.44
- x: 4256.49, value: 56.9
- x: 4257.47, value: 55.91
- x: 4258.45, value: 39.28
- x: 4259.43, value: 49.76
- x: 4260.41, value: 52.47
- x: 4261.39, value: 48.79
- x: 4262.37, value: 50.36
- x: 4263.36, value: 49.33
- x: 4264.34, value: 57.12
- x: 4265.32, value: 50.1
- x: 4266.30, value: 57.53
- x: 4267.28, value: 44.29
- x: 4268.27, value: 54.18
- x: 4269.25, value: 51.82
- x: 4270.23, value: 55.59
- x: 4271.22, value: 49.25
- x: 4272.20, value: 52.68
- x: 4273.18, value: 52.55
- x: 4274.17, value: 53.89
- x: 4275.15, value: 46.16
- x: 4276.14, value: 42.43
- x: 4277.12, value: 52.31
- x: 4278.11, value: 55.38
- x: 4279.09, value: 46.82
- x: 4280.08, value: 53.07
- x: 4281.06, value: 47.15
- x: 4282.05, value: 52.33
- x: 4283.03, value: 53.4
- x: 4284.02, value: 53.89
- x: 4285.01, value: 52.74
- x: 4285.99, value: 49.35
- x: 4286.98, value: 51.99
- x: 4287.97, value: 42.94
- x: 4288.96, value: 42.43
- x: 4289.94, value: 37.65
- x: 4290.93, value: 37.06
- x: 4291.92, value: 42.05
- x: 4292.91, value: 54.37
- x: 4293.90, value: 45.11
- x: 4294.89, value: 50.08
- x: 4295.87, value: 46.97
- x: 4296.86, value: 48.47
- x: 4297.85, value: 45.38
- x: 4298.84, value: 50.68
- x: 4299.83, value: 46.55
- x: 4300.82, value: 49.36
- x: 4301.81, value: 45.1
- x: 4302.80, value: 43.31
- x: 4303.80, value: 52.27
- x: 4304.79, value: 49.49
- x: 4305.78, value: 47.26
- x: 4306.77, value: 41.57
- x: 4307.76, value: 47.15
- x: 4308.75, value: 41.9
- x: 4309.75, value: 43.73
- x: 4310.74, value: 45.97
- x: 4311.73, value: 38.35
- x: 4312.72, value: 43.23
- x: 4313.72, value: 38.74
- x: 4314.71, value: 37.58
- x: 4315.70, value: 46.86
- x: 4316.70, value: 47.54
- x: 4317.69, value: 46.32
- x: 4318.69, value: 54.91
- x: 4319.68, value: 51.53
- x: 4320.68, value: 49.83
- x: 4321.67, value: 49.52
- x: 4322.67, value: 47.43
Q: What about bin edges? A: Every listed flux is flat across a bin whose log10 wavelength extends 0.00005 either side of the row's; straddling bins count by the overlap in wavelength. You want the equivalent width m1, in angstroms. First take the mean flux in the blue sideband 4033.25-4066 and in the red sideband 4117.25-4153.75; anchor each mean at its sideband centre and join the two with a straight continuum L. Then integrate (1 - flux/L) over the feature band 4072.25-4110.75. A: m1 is 4.27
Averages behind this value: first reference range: 55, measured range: 47.1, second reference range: 50.8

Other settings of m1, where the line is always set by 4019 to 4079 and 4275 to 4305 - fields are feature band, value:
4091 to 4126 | 3.90 angstroms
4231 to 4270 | -2.10 angstroms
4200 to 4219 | -1.21 angstroms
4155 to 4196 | -1.30 angstroms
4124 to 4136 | 0.42 angstroms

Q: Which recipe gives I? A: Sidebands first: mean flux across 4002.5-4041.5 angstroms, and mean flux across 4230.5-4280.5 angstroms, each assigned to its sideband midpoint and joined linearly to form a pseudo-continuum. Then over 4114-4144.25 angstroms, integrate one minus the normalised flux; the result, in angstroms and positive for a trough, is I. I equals 1.8 angstroms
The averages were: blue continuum 55.3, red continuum 51.4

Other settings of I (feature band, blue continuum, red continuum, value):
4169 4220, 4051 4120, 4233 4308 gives -2.7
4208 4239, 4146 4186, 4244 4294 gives -0.9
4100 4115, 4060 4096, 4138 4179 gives 1.2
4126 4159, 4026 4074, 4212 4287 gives 1.3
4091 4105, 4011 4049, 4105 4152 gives 2.1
